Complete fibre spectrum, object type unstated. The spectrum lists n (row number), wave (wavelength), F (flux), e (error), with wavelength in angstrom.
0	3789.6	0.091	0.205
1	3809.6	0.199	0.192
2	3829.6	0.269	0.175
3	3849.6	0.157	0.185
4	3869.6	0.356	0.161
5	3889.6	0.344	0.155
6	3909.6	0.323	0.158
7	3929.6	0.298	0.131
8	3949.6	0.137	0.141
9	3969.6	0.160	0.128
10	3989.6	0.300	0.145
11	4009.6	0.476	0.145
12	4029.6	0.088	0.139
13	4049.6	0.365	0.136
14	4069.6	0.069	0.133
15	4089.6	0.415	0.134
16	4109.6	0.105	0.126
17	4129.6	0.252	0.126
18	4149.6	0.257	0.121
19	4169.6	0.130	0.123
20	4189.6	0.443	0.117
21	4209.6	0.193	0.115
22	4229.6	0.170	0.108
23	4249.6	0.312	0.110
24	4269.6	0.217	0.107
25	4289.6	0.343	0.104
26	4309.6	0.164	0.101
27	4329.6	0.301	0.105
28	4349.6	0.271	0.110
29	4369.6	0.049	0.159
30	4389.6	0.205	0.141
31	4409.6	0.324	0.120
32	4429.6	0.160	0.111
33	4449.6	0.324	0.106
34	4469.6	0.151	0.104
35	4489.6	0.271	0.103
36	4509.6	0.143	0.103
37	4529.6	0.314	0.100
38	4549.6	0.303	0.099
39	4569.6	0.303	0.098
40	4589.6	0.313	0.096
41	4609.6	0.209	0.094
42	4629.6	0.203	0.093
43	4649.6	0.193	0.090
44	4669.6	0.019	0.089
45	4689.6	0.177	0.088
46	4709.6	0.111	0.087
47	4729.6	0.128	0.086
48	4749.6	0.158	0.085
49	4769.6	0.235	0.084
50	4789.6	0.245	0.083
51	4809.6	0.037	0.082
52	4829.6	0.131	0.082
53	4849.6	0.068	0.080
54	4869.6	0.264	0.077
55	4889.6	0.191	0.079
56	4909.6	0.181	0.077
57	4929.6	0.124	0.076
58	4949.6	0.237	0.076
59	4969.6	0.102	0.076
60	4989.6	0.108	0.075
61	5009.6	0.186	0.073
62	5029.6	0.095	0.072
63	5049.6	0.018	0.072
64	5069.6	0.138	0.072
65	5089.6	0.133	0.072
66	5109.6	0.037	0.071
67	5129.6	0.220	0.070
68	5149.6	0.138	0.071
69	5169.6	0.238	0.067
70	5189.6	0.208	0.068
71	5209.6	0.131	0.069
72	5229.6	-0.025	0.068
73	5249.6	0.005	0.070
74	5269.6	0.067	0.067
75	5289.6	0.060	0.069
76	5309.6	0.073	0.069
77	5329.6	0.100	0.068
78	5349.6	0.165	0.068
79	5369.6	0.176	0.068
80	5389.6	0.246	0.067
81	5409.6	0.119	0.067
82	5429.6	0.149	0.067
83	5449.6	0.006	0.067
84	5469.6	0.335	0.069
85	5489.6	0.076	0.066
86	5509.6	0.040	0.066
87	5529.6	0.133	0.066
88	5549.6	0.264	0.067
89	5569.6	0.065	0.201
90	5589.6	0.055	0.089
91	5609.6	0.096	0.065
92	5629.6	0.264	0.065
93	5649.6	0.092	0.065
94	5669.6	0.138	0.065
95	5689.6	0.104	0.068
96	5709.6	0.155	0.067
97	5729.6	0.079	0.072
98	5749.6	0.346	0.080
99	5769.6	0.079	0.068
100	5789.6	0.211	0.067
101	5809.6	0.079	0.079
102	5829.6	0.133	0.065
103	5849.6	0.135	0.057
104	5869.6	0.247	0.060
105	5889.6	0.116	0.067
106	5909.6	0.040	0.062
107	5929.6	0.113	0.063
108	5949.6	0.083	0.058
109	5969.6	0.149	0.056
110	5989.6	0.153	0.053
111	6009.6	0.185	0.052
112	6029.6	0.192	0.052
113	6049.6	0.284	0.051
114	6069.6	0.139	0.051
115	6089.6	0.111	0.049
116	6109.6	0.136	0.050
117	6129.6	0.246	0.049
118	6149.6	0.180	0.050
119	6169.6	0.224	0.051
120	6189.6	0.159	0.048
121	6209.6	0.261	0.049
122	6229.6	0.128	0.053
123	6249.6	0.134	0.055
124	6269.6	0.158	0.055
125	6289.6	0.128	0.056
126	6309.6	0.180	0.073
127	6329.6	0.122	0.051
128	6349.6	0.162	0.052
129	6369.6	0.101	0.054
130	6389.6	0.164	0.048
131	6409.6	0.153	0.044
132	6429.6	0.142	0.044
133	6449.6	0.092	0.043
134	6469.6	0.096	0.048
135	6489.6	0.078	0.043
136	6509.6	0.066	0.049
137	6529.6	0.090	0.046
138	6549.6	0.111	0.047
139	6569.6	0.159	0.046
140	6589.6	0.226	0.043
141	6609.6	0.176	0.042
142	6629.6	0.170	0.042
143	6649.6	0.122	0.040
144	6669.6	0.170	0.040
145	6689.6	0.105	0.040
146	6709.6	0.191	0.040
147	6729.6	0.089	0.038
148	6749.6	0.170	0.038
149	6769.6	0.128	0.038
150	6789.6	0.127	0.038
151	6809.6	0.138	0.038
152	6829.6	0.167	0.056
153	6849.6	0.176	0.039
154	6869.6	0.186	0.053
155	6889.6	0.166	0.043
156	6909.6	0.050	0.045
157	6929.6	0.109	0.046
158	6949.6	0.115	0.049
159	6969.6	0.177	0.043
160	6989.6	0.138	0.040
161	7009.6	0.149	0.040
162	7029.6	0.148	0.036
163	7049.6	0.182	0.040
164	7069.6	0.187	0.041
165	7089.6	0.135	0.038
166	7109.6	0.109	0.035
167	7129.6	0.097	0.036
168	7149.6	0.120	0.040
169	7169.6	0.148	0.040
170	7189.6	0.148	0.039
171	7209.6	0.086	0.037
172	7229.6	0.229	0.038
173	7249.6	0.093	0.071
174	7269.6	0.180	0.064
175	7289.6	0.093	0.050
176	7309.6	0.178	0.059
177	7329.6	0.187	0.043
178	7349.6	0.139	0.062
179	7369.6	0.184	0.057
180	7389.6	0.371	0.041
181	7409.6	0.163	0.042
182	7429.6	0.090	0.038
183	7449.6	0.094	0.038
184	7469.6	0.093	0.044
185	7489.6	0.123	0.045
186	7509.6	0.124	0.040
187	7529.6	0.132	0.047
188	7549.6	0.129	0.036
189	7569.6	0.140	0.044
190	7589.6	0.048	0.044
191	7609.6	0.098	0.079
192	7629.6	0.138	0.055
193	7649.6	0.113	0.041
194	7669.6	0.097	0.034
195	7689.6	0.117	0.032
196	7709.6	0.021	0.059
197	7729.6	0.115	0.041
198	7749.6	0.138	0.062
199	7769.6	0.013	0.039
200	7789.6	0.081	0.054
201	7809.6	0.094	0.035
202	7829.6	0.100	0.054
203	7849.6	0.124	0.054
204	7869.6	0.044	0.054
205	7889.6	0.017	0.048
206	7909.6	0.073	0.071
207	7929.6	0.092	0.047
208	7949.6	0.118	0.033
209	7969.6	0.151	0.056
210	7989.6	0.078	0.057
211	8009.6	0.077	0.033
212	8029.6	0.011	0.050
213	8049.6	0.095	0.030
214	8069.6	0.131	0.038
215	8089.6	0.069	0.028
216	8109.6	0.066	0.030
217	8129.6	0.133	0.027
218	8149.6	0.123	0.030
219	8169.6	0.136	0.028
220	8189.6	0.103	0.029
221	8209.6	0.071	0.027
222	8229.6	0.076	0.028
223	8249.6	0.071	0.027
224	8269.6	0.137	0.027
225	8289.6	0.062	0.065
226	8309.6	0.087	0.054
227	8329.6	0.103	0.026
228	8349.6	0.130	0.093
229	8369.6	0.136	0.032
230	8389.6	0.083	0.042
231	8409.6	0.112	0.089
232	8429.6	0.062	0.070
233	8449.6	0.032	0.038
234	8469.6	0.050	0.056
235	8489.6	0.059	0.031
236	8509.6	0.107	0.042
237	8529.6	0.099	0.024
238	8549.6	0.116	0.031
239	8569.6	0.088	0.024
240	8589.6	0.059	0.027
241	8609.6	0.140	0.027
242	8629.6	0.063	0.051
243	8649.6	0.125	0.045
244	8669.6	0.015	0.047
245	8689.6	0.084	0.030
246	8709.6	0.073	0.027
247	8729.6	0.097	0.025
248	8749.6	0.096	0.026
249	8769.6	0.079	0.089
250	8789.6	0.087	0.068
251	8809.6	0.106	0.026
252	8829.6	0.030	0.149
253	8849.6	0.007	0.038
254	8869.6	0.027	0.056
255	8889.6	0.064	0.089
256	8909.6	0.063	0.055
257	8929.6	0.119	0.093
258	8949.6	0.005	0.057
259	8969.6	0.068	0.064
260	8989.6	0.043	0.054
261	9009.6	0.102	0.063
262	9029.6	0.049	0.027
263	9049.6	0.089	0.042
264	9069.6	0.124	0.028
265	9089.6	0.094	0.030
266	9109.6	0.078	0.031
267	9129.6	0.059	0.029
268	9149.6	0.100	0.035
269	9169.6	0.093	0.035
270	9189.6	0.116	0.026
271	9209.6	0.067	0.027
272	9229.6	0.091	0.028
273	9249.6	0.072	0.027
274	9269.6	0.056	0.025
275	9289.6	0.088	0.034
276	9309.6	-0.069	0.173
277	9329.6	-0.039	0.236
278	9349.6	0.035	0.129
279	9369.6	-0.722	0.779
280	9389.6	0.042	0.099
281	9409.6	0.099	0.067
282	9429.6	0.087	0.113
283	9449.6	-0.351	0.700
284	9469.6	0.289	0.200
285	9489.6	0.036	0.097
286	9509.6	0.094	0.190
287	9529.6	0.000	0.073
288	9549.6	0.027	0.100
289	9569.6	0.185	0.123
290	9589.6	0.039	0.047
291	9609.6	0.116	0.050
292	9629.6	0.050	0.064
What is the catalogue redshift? 0.12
